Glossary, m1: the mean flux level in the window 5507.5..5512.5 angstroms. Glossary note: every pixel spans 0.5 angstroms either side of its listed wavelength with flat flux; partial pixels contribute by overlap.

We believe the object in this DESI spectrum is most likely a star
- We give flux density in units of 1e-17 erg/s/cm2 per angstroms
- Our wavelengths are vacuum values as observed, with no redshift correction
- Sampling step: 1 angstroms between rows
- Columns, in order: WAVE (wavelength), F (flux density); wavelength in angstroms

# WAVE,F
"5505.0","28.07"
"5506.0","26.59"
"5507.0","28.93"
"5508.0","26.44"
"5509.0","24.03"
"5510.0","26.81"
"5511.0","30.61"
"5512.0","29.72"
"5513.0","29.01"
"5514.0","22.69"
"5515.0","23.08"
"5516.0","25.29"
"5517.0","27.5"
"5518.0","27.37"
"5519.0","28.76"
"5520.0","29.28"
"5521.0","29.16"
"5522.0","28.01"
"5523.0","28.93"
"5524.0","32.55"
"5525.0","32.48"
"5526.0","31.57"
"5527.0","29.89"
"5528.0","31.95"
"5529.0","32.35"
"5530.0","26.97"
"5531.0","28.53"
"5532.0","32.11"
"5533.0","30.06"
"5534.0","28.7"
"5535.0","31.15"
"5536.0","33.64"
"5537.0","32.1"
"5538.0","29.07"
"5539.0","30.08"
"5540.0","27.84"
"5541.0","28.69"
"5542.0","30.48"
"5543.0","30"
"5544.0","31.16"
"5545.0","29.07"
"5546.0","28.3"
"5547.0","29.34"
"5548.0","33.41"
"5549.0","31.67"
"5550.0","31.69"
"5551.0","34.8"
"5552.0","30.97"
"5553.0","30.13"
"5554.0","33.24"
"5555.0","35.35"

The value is 27.5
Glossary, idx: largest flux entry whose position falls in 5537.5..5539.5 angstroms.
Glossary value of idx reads 30.08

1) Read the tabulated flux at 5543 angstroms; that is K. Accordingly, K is 30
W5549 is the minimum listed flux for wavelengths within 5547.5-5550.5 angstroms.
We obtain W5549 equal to 31.67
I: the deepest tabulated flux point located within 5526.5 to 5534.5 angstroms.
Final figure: 26.97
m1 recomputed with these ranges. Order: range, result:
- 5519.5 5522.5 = 28.8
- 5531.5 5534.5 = 30.3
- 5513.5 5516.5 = 23.7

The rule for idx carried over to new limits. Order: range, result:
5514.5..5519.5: 28.76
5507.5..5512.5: 30.61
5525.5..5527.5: 31.57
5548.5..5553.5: 34.8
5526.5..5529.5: 32.35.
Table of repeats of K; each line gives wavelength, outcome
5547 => 29.34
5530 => 26.97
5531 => 28.53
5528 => 31.95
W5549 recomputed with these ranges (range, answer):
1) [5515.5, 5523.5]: 25.29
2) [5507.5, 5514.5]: 22.69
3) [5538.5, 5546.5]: 27.84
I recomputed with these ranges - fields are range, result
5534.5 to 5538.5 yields 29.07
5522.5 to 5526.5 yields 28.93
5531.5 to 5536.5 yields 28.7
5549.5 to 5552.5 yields 30.97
